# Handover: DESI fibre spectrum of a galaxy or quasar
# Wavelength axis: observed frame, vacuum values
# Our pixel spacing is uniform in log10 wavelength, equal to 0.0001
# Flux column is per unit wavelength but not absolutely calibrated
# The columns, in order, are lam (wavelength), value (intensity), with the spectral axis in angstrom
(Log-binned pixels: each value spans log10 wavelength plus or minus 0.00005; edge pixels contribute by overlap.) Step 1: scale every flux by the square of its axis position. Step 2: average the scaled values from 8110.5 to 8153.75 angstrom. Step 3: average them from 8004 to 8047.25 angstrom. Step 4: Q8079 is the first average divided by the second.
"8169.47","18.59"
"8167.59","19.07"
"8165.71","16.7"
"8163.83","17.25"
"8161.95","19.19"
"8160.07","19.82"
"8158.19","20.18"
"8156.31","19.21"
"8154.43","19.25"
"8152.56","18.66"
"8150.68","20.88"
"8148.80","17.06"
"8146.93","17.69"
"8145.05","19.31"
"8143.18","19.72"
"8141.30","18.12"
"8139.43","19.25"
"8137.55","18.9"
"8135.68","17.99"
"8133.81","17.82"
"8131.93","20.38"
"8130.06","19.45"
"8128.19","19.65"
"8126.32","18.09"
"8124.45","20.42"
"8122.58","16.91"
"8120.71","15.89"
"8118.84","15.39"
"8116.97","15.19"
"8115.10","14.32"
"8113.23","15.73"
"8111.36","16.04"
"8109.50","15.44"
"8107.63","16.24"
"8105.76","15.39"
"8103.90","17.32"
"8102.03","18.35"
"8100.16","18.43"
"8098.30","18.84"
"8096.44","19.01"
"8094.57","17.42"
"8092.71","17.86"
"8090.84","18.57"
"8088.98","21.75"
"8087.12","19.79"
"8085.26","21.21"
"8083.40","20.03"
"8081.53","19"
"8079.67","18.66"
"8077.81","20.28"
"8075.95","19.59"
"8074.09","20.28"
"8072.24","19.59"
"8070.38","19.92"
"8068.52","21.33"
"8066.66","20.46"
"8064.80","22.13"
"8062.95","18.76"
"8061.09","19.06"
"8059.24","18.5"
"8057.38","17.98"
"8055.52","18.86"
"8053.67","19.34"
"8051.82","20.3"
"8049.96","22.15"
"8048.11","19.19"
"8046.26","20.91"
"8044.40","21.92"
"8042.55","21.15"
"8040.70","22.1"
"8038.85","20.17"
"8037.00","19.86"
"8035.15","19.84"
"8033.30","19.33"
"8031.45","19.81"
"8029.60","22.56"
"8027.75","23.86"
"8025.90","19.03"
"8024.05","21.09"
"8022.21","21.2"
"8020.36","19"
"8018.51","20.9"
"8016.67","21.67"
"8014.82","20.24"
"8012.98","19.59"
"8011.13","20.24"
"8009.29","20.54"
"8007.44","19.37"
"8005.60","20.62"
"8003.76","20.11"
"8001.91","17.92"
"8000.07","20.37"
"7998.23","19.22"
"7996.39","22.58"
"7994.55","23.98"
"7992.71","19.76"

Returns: 0.89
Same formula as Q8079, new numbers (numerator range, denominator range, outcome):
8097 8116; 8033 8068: 0.84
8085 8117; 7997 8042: 0.88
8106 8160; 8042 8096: 0.92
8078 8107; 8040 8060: 0.94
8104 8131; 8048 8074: 0.86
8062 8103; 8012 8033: 0.96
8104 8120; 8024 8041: 0.77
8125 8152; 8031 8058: 0.96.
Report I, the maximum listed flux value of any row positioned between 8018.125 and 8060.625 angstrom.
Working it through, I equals 23.86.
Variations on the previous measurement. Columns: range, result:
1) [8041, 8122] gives 22.15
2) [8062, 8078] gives 22.13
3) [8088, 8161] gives 21.75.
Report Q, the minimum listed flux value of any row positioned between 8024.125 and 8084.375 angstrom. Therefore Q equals 17.98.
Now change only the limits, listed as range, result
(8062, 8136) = 14.32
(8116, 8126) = 15.19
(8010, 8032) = 19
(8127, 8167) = 16.7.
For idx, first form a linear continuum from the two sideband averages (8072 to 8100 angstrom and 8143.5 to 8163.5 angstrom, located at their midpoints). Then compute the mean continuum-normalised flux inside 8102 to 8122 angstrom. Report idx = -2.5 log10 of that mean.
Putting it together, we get 0.21 mag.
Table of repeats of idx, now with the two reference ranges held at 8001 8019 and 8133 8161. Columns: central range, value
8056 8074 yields -0.01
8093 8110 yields 0.11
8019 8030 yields -0.06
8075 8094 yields -0.01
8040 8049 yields -0.07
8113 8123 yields 0.23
